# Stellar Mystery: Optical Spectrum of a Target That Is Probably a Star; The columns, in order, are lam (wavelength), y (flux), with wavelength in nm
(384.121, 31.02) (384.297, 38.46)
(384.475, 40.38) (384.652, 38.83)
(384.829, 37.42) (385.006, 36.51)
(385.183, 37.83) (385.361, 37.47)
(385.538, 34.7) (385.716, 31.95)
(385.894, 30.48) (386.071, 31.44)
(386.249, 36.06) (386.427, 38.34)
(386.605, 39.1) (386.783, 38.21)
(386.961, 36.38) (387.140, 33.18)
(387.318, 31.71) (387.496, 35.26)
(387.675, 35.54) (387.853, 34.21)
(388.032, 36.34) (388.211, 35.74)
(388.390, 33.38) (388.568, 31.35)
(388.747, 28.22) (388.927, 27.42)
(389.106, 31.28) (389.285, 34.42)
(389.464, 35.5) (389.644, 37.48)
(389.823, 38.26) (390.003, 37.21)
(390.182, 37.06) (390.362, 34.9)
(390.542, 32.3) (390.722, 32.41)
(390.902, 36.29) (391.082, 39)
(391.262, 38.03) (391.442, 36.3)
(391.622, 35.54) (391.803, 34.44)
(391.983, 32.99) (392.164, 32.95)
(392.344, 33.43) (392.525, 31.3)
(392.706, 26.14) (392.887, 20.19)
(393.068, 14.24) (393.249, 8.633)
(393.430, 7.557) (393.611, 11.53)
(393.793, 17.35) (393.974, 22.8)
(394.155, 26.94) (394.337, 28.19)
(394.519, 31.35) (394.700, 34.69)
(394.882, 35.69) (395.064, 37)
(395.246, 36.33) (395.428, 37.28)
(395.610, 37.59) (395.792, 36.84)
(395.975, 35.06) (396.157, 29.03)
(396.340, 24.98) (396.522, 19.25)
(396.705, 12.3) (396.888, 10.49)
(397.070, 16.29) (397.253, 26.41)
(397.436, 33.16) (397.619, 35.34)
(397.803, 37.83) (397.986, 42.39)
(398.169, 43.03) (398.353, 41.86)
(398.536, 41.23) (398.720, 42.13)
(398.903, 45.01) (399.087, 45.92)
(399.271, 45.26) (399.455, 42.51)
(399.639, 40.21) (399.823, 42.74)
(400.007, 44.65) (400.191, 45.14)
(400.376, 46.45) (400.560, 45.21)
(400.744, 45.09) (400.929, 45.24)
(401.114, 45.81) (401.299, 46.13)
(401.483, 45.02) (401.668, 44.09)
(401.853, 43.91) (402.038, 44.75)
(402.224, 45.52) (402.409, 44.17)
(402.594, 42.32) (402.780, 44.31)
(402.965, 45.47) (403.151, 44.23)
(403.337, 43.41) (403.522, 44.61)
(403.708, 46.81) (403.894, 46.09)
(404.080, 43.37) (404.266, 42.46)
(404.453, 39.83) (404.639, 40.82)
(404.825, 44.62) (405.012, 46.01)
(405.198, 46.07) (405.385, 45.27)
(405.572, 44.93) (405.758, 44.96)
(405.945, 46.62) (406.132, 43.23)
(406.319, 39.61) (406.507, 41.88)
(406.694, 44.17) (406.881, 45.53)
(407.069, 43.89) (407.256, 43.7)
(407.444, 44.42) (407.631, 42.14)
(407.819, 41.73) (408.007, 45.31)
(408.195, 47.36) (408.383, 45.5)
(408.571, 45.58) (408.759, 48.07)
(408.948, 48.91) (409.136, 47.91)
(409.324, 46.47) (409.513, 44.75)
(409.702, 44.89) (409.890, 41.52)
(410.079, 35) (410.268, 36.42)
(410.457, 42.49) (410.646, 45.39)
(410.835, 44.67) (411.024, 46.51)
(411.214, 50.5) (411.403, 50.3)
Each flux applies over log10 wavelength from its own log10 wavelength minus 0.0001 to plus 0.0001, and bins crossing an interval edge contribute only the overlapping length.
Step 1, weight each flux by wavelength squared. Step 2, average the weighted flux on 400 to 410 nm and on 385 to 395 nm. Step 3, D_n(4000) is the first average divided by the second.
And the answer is 1.52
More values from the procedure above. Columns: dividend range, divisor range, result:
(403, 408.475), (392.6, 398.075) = 1.75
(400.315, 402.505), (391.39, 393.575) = 1.85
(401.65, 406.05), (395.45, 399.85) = 1.33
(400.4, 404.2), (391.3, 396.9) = 1.71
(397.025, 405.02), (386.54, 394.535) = 1.46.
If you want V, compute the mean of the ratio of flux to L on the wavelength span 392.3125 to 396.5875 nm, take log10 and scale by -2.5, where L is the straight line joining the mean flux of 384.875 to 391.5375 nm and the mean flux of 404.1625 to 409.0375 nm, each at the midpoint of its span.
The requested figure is 0.39 mag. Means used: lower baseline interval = 34.9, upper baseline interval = 44.3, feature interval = 26.8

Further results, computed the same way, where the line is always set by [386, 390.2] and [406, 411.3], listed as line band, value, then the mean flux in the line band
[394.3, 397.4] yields 0.31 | 28.8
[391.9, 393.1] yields 0.30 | 27.9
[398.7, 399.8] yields -0.10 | 43.6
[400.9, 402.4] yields -0.10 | 45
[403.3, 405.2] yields -0.04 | 43.9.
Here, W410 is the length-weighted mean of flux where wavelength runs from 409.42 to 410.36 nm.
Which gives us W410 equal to 40.5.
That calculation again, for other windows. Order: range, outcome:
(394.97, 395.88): 37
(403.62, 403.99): 46.4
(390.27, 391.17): 35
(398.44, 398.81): 41.7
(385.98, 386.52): 35.3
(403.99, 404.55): 41.8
